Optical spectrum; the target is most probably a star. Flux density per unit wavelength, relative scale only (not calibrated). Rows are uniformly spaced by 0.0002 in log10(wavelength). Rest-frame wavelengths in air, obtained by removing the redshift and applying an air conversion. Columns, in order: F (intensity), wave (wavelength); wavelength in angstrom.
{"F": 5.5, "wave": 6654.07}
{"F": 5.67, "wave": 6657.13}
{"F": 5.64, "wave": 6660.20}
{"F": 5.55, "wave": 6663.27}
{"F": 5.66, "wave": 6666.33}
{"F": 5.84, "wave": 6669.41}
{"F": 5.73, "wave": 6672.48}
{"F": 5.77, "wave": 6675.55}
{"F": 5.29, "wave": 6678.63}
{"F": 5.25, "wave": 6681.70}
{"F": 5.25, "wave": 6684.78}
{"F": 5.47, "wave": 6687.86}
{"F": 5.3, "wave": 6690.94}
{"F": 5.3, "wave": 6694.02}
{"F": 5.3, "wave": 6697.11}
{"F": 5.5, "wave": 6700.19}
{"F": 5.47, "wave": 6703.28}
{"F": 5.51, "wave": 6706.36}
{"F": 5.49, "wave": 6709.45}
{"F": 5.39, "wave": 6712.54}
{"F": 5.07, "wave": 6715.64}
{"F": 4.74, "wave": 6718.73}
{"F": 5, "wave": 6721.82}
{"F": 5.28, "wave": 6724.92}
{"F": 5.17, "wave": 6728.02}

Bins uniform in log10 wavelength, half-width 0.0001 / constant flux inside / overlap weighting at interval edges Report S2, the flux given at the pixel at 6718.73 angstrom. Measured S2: 4.74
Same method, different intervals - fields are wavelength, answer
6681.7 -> 5.25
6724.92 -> 5.28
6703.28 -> 5.47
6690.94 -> 5.3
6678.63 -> 5.29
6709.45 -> 5.49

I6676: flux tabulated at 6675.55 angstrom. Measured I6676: 5.77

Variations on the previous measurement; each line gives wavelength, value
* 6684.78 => 5.25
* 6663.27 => 5.55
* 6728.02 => 5.17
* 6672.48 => 5.73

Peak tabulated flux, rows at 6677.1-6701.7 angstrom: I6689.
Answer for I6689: 5.5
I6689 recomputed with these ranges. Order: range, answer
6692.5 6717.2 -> 5.51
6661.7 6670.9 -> 5.84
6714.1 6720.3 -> 5.07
